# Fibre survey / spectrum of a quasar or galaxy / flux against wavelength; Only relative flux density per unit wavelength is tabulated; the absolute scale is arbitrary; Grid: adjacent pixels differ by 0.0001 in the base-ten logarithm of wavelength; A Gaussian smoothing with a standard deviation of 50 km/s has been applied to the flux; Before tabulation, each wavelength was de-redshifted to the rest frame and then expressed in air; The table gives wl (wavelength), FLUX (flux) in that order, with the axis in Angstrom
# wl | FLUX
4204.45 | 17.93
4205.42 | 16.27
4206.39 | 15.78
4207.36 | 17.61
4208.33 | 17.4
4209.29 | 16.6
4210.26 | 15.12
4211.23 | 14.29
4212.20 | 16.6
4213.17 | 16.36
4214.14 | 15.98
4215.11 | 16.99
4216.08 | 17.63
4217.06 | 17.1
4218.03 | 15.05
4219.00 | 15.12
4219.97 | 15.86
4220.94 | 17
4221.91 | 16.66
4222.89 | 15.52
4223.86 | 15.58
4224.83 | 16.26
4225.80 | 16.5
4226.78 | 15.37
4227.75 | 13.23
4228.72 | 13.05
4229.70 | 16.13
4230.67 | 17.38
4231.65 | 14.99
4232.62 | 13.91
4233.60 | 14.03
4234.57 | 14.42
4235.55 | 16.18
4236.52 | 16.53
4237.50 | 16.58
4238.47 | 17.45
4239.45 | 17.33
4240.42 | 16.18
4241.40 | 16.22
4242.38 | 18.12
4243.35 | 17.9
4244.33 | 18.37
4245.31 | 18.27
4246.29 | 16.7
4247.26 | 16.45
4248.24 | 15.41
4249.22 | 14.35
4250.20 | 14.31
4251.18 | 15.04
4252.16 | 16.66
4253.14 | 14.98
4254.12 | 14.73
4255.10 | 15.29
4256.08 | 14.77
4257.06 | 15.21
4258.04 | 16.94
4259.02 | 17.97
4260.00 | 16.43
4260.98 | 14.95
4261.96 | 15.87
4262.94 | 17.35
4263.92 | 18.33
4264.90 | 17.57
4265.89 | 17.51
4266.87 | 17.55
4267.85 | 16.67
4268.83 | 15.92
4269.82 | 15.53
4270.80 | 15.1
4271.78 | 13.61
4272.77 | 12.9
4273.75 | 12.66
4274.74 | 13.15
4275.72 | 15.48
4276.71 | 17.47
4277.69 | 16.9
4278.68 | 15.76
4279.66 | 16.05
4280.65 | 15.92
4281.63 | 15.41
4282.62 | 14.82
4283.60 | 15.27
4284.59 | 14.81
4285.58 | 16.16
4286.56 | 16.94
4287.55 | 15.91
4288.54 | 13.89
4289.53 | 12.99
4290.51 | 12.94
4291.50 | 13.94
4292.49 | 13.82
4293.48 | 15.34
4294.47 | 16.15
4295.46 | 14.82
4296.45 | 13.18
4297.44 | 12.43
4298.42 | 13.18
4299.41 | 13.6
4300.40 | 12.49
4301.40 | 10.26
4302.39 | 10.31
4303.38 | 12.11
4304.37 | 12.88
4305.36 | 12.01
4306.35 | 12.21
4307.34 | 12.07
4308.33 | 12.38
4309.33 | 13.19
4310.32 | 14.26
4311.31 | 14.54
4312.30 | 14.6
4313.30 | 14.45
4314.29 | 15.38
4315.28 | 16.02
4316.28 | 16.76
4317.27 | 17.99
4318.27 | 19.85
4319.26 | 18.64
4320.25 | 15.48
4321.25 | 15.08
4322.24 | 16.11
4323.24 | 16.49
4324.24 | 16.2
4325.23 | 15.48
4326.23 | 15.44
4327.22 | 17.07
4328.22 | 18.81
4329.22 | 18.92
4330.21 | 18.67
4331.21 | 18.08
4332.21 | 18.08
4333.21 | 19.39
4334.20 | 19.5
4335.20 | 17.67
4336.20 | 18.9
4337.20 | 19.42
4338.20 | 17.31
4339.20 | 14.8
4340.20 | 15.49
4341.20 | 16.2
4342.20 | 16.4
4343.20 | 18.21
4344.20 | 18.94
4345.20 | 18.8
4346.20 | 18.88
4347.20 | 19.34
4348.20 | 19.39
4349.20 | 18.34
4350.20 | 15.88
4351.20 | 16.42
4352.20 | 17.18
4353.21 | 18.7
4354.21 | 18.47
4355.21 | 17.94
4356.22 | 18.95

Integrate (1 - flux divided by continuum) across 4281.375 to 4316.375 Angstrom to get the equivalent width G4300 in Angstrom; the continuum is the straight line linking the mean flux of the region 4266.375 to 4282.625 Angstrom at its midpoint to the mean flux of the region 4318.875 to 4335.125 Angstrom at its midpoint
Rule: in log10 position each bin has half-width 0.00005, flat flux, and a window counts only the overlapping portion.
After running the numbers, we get 5.1 Angstrom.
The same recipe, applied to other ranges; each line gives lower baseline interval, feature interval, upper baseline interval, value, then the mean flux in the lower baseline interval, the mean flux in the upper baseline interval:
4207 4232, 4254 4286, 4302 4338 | 0.42 Angstrom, 16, 16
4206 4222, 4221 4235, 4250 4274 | 0.77 Angstrom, 16.3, 15.8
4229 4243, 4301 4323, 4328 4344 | 3.80 Angstrom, 16.1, 17.9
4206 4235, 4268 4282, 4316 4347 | 1.25 Angstrom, 15.8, 17.5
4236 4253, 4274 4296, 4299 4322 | -0.03 Angstrom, 16.5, 14.2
